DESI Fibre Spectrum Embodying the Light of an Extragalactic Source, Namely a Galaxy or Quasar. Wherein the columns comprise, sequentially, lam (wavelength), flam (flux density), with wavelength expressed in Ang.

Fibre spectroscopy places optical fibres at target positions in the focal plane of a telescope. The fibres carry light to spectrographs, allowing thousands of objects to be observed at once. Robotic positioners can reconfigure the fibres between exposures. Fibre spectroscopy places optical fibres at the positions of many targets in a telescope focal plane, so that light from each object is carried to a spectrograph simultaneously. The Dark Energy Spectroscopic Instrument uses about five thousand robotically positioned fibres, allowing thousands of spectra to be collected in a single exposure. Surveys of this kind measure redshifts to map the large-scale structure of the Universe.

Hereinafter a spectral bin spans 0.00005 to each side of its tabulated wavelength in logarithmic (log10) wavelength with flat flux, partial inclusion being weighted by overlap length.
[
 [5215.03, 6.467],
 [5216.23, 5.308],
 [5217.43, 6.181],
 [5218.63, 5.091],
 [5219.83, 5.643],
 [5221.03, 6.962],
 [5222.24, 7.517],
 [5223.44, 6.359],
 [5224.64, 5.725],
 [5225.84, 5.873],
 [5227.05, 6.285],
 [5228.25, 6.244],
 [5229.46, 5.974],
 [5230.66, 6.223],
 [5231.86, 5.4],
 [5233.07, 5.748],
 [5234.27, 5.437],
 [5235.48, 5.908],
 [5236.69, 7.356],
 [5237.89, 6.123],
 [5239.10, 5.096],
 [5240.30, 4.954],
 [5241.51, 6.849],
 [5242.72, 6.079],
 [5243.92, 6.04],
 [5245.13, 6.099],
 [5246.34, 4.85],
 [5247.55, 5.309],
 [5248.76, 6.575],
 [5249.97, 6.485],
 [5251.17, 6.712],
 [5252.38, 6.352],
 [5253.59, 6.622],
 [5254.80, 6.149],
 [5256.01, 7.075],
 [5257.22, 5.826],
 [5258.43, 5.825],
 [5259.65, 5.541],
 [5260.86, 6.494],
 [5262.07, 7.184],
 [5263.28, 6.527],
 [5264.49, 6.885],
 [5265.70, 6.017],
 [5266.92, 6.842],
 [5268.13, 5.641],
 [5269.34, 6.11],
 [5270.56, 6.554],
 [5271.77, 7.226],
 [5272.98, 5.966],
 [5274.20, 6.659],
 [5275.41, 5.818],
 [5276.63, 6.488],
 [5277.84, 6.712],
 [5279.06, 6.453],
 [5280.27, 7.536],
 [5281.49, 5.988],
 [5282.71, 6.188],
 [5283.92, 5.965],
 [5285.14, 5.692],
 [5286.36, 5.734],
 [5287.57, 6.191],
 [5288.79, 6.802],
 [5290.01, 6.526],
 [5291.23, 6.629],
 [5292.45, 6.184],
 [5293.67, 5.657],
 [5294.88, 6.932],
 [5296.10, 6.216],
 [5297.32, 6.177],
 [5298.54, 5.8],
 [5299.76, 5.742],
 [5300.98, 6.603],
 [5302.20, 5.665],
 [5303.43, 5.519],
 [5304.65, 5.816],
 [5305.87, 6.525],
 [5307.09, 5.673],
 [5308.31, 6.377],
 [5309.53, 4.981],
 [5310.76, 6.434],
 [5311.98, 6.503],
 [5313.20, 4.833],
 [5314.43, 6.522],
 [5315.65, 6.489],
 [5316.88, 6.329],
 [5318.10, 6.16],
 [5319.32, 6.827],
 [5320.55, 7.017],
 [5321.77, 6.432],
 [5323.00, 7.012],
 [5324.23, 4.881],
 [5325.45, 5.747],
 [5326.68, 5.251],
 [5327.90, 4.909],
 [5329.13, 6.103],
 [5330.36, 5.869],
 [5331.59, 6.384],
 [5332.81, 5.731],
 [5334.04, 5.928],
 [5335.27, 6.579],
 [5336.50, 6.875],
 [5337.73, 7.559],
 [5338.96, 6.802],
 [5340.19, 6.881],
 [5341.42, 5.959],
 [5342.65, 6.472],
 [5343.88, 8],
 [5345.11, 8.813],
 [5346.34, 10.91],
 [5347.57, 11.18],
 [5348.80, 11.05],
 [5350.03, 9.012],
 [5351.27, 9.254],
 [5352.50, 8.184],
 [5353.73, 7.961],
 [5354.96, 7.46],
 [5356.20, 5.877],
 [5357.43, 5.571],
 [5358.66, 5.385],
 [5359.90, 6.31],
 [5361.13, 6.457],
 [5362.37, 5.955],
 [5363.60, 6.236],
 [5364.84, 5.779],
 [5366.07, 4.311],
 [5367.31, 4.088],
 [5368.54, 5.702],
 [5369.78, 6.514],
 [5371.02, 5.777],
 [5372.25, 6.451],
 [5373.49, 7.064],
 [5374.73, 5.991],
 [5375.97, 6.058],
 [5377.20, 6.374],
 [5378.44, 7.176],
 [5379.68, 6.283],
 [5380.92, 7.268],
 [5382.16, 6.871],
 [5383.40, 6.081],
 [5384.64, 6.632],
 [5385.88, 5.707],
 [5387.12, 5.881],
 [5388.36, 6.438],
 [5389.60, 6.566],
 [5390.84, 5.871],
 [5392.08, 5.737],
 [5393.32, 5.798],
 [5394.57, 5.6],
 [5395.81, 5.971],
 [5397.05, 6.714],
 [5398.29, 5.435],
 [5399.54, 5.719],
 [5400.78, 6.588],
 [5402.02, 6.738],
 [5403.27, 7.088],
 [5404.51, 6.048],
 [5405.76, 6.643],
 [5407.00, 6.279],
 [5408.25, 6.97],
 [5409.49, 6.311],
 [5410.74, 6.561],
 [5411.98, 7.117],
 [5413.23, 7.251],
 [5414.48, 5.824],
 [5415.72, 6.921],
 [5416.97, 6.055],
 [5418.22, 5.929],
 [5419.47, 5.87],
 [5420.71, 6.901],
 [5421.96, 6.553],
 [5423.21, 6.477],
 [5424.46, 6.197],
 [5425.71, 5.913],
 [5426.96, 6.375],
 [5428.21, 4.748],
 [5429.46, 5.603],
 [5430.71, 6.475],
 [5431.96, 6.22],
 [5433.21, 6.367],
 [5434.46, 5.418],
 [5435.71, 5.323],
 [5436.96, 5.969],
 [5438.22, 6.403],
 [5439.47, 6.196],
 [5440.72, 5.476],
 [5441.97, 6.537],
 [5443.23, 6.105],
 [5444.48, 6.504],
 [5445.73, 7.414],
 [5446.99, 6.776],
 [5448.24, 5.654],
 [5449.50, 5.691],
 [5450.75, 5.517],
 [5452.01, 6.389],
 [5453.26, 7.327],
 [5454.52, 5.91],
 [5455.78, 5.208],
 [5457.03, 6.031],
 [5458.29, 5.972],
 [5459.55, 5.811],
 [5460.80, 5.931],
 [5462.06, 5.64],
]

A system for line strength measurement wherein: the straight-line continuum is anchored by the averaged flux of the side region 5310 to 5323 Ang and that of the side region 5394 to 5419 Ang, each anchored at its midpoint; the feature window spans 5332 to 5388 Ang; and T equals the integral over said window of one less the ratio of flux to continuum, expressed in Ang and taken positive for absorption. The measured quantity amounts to -4.14 Ang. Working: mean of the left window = 6.37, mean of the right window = 6.39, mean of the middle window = 6.85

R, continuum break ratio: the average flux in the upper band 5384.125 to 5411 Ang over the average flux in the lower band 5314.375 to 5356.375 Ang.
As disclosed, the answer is 0.9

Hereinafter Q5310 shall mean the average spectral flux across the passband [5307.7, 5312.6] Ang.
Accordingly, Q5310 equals 6.07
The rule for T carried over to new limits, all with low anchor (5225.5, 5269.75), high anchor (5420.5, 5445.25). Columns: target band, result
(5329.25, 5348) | -3.54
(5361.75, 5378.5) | 0.48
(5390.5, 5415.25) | -0.94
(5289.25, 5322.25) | -0.31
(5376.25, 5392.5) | -0.75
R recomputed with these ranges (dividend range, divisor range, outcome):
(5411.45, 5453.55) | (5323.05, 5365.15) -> 0.89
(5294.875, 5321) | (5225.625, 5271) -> 1.00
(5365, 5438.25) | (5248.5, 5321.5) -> 0.98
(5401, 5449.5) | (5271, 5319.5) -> 1.01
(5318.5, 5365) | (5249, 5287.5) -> 1.10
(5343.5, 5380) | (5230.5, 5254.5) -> 1.17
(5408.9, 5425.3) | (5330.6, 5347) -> 0.90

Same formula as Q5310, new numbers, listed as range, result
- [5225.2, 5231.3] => 6.12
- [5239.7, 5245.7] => 6.01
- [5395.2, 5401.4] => 6.09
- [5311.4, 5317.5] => 6.13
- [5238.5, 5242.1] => 5.63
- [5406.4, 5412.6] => 6.65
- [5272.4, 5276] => 6.15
